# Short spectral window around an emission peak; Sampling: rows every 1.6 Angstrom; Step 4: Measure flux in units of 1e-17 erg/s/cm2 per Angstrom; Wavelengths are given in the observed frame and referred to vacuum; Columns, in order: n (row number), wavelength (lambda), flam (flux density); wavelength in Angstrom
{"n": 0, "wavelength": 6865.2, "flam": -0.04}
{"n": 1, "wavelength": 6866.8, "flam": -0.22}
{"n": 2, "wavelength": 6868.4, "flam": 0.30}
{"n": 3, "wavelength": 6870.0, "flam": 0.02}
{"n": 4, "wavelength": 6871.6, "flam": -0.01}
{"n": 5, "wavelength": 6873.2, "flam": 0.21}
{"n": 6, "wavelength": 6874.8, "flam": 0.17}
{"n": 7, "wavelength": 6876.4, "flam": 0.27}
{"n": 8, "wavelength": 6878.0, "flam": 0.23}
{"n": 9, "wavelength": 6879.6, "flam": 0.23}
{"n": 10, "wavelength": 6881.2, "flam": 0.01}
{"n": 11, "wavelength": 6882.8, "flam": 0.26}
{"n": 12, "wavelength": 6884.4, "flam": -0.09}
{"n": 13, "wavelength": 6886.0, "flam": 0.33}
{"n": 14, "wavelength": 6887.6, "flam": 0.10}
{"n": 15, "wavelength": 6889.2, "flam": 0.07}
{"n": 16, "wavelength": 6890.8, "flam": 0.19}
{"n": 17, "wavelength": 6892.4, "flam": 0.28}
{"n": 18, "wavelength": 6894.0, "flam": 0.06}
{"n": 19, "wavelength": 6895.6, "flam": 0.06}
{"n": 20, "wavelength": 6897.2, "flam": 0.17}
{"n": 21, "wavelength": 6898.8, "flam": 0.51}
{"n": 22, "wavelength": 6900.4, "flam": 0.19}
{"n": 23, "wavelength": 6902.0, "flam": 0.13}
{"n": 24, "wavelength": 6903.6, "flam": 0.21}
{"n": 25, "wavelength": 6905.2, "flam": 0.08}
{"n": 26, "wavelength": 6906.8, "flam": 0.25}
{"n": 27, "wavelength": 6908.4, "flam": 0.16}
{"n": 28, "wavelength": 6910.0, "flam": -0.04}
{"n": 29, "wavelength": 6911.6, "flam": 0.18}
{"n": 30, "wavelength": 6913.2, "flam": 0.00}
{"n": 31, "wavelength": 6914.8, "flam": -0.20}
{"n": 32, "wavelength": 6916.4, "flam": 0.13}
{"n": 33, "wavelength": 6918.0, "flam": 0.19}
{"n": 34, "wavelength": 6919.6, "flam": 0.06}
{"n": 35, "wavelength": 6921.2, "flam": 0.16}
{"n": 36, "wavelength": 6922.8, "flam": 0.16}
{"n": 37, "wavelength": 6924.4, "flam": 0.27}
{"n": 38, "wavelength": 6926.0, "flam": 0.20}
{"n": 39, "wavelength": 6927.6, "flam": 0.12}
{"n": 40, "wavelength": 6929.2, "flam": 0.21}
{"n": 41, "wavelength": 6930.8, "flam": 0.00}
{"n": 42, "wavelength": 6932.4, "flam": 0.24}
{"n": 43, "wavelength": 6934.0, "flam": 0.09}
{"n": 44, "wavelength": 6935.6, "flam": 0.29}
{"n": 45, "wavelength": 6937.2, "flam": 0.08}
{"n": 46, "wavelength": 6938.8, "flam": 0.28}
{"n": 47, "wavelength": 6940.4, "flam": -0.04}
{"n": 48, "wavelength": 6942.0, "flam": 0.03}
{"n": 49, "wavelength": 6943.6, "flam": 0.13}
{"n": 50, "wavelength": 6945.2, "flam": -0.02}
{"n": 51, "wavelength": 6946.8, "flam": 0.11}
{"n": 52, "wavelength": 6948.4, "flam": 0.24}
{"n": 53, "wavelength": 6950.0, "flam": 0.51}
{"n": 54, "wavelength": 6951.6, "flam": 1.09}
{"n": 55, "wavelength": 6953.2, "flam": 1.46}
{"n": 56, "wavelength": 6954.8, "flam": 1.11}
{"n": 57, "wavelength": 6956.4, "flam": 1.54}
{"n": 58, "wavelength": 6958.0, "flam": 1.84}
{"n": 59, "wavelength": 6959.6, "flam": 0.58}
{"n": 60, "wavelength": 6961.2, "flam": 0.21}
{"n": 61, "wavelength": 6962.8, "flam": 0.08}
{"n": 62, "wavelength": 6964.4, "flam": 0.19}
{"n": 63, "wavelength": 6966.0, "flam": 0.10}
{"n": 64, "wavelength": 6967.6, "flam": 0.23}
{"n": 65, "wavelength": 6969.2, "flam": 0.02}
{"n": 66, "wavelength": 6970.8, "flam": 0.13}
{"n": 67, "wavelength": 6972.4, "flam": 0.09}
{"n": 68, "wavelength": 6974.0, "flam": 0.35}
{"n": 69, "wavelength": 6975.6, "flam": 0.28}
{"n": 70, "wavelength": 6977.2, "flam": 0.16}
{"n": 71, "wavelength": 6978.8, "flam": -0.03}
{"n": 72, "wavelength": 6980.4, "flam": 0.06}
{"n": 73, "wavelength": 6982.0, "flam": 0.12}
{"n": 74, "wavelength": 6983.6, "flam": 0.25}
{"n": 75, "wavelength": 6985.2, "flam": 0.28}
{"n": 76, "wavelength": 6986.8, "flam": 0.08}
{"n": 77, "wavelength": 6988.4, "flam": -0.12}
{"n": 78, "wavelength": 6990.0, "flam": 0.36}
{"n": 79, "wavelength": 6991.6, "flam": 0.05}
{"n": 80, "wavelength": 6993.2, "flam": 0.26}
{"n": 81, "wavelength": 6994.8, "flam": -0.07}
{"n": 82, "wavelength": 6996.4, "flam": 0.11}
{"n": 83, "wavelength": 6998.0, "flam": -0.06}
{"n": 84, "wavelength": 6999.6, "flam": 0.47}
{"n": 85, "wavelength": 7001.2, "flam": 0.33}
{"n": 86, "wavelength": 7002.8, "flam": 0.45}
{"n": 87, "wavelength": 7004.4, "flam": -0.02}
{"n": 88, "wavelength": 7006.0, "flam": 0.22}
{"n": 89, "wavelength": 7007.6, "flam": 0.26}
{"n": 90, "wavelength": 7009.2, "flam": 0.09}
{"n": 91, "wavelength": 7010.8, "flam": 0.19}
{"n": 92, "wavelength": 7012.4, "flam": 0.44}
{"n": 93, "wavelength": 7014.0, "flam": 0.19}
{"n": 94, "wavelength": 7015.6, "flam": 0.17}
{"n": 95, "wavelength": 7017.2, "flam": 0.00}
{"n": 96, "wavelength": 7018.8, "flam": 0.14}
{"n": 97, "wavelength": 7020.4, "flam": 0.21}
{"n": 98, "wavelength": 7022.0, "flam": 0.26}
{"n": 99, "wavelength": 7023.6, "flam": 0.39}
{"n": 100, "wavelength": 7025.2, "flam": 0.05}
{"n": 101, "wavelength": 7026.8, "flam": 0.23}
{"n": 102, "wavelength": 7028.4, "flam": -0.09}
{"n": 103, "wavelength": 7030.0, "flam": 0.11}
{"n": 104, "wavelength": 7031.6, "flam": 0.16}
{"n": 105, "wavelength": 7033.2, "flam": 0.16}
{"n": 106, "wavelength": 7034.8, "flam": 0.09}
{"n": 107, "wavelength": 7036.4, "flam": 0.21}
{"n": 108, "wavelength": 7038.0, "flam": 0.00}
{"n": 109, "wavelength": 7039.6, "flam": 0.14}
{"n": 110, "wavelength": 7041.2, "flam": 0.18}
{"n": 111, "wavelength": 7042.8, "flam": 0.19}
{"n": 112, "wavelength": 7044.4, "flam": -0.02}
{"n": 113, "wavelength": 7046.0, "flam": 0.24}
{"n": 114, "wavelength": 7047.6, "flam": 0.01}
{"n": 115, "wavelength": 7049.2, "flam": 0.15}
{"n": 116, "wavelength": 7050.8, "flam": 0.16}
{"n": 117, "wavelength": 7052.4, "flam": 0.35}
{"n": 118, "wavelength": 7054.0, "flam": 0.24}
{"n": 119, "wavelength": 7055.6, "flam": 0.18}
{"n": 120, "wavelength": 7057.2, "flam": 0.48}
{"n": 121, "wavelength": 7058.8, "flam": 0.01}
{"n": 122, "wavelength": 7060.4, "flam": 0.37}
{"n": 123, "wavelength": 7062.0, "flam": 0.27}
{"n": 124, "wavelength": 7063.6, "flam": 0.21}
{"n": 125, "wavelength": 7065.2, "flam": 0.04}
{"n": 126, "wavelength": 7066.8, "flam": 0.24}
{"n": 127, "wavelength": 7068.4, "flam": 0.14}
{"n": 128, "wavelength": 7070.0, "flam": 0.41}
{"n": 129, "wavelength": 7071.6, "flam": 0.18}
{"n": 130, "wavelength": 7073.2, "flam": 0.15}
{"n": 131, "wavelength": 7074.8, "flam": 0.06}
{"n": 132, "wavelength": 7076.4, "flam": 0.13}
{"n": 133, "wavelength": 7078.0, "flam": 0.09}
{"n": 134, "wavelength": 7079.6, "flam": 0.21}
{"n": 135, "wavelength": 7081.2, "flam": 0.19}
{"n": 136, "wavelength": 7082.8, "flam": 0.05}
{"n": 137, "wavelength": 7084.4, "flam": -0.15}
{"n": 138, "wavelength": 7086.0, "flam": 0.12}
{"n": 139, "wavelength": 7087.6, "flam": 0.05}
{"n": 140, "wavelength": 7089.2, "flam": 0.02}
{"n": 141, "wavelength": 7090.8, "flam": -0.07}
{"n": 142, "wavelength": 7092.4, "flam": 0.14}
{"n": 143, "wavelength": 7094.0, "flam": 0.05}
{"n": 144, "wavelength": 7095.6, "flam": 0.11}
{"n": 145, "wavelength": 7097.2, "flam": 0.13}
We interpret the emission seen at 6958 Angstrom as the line [O II] 3727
